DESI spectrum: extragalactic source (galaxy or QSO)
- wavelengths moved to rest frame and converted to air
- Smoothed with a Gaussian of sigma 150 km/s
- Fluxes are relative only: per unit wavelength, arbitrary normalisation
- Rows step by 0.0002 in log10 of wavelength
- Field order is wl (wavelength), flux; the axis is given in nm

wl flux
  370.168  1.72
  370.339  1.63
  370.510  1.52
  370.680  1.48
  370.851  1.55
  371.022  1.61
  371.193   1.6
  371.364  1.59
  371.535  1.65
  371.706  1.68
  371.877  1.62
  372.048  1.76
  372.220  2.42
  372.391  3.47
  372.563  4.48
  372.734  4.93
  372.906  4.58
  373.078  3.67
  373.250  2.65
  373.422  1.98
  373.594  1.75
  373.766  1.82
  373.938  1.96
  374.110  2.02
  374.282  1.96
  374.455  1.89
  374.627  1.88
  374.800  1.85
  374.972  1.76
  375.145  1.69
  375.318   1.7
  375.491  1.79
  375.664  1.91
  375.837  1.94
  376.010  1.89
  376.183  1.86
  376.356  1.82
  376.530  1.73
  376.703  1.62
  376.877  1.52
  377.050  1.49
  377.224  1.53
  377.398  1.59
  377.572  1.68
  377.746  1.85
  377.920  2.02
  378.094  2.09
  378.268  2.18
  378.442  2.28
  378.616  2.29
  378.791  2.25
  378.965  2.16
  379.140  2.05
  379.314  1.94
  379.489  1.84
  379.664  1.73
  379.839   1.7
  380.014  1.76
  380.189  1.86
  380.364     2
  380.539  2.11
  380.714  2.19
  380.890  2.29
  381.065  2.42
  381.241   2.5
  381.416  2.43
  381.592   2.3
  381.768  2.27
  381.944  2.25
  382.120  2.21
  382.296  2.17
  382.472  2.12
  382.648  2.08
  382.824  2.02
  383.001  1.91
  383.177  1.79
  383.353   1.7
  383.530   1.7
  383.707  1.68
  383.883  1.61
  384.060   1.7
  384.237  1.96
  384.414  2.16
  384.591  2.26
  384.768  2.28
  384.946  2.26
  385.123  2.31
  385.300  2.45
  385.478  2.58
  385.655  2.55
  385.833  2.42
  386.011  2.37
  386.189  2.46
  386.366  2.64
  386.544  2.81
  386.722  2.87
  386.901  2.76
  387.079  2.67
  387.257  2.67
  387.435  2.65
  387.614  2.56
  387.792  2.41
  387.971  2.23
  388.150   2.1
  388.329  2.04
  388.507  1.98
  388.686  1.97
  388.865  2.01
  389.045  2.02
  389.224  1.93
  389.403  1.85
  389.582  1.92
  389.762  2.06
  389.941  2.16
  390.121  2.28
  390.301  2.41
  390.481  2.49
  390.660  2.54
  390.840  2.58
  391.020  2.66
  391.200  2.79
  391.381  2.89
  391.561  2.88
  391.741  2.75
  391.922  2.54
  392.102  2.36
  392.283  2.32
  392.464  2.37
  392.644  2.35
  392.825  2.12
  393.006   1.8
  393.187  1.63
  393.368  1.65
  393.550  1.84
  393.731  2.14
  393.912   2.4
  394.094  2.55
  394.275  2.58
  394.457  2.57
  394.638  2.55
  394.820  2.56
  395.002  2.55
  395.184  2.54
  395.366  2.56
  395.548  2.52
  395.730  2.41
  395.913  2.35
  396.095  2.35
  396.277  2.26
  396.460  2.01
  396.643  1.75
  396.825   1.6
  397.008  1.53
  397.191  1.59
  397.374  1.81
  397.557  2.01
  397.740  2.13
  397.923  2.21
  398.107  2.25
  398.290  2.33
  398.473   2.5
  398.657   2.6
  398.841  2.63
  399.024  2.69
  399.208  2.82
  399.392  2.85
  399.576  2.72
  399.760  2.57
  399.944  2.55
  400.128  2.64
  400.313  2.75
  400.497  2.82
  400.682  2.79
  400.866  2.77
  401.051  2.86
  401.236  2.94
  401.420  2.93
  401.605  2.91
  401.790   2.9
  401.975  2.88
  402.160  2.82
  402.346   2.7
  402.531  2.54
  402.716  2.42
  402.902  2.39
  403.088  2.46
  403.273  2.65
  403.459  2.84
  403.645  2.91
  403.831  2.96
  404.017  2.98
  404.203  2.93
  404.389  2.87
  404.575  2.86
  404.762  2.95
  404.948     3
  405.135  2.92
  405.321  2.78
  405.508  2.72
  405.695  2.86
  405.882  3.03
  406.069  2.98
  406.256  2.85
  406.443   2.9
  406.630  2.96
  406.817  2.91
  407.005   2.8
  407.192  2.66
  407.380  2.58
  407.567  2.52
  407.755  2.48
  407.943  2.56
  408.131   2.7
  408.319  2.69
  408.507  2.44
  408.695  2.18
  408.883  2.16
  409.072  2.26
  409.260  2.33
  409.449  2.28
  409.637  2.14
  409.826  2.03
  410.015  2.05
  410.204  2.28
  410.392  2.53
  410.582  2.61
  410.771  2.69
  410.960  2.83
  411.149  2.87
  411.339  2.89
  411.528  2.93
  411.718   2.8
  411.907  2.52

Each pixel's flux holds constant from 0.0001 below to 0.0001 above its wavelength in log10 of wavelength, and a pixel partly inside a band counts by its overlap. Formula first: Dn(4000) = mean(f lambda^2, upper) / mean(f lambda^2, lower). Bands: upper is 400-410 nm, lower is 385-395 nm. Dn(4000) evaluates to 1.23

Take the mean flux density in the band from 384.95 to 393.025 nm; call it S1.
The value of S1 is 2.39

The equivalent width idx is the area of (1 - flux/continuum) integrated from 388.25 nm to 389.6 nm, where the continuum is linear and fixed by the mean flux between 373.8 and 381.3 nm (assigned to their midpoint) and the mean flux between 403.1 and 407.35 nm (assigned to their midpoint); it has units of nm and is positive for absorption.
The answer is 0.20 nm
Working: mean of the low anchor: 1.92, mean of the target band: 1.97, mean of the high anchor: 2.87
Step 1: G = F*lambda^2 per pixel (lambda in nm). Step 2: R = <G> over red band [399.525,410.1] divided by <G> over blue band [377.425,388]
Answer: 1.37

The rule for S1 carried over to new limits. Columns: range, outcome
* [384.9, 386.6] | 2.49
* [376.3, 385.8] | 2.03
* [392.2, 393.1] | 2.19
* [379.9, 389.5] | 2.21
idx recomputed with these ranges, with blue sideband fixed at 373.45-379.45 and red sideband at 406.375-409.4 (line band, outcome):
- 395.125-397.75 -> 0.25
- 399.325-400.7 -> -0.18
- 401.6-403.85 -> -0.24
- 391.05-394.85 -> -0.22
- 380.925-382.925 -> -0.26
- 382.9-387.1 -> -0.35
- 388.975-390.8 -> -0.01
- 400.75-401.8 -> -0.20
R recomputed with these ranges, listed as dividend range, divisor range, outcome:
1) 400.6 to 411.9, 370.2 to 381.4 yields 1.52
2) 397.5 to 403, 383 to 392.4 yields 1.22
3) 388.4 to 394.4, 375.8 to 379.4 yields 1.29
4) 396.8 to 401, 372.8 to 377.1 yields 1.34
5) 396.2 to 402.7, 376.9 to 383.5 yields 1.35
